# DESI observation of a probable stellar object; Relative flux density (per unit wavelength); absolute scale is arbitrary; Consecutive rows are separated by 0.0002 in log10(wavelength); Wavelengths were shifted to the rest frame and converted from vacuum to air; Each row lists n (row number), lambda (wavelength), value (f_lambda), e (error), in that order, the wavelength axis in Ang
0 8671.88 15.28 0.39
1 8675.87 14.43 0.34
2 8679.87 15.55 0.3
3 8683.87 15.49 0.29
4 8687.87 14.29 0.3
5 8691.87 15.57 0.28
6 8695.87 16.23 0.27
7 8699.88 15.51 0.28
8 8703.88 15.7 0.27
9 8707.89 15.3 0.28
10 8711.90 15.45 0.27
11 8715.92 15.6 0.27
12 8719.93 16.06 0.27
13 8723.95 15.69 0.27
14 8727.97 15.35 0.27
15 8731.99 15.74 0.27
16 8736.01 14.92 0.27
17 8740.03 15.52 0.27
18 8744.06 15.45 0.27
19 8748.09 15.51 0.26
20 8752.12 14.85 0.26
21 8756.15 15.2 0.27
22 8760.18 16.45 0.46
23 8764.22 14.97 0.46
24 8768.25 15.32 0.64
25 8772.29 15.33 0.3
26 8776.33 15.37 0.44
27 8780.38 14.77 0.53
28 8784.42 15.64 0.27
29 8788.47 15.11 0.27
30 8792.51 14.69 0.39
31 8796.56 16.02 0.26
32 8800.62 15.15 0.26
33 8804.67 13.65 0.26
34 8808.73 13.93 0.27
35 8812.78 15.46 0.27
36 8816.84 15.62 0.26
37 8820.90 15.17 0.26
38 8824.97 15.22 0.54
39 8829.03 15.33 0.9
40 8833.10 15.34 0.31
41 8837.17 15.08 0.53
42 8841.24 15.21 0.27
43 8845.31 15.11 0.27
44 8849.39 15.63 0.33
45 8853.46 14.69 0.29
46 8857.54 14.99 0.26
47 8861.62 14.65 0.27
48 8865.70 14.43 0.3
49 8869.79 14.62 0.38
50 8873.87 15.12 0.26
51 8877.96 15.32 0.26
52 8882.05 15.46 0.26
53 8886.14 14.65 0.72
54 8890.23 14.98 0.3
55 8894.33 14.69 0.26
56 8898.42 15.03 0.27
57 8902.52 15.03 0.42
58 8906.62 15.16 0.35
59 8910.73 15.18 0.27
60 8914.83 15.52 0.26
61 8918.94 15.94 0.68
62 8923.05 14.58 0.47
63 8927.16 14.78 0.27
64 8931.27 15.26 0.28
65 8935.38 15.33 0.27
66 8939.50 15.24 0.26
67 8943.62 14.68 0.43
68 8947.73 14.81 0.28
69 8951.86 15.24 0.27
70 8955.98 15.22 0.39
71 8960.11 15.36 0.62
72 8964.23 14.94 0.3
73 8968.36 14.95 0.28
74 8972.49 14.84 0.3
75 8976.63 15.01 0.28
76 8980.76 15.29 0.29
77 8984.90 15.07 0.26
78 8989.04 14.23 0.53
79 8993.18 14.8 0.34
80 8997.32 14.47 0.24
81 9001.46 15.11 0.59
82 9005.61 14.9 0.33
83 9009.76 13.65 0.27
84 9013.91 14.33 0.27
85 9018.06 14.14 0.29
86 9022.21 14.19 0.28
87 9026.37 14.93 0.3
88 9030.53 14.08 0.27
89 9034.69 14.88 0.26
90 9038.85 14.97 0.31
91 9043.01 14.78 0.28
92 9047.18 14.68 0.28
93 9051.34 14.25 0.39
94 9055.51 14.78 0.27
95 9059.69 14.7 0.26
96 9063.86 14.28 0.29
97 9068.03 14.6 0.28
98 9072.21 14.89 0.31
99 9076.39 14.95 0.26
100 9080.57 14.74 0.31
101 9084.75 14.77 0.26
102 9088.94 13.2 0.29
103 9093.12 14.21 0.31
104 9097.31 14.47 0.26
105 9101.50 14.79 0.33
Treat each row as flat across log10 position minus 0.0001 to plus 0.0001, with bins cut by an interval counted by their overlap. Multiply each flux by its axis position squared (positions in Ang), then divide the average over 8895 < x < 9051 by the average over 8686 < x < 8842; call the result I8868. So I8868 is 1.02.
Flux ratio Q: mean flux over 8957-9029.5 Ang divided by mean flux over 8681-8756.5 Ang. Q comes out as 1.0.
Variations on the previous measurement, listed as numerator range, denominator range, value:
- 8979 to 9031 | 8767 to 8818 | 0.97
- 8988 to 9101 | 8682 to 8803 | 0.94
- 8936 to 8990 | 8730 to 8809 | 0.99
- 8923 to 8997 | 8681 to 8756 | 0.97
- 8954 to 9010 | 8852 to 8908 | 1.00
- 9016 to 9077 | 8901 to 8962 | 0.96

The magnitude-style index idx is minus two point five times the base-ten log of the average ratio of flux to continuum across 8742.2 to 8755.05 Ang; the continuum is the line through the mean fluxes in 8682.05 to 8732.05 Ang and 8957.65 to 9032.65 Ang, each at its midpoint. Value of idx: 0.01 mag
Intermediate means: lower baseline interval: 15.5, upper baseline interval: 14.7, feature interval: 15.3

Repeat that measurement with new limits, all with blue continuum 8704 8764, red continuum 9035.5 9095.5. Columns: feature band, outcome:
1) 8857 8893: 0.01 mag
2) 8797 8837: 0.02 mag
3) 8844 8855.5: 0.00 mag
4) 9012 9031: 0.02 mag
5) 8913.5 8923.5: -0.03 mag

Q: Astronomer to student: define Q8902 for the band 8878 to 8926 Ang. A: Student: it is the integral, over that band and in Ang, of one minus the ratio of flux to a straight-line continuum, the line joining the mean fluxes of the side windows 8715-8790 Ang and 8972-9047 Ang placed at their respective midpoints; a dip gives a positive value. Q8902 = -0.5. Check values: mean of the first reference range 15.4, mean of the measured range 15.1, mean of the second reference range 14.6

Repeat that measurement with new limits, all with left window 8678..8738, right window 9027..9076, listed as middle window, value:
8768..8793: 0.2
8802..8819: 0.6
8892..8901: 0.1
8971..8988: -0.2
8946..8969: -0.3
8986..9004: 0.1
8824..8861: 0.0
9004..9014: 0.3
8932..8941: -0.2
